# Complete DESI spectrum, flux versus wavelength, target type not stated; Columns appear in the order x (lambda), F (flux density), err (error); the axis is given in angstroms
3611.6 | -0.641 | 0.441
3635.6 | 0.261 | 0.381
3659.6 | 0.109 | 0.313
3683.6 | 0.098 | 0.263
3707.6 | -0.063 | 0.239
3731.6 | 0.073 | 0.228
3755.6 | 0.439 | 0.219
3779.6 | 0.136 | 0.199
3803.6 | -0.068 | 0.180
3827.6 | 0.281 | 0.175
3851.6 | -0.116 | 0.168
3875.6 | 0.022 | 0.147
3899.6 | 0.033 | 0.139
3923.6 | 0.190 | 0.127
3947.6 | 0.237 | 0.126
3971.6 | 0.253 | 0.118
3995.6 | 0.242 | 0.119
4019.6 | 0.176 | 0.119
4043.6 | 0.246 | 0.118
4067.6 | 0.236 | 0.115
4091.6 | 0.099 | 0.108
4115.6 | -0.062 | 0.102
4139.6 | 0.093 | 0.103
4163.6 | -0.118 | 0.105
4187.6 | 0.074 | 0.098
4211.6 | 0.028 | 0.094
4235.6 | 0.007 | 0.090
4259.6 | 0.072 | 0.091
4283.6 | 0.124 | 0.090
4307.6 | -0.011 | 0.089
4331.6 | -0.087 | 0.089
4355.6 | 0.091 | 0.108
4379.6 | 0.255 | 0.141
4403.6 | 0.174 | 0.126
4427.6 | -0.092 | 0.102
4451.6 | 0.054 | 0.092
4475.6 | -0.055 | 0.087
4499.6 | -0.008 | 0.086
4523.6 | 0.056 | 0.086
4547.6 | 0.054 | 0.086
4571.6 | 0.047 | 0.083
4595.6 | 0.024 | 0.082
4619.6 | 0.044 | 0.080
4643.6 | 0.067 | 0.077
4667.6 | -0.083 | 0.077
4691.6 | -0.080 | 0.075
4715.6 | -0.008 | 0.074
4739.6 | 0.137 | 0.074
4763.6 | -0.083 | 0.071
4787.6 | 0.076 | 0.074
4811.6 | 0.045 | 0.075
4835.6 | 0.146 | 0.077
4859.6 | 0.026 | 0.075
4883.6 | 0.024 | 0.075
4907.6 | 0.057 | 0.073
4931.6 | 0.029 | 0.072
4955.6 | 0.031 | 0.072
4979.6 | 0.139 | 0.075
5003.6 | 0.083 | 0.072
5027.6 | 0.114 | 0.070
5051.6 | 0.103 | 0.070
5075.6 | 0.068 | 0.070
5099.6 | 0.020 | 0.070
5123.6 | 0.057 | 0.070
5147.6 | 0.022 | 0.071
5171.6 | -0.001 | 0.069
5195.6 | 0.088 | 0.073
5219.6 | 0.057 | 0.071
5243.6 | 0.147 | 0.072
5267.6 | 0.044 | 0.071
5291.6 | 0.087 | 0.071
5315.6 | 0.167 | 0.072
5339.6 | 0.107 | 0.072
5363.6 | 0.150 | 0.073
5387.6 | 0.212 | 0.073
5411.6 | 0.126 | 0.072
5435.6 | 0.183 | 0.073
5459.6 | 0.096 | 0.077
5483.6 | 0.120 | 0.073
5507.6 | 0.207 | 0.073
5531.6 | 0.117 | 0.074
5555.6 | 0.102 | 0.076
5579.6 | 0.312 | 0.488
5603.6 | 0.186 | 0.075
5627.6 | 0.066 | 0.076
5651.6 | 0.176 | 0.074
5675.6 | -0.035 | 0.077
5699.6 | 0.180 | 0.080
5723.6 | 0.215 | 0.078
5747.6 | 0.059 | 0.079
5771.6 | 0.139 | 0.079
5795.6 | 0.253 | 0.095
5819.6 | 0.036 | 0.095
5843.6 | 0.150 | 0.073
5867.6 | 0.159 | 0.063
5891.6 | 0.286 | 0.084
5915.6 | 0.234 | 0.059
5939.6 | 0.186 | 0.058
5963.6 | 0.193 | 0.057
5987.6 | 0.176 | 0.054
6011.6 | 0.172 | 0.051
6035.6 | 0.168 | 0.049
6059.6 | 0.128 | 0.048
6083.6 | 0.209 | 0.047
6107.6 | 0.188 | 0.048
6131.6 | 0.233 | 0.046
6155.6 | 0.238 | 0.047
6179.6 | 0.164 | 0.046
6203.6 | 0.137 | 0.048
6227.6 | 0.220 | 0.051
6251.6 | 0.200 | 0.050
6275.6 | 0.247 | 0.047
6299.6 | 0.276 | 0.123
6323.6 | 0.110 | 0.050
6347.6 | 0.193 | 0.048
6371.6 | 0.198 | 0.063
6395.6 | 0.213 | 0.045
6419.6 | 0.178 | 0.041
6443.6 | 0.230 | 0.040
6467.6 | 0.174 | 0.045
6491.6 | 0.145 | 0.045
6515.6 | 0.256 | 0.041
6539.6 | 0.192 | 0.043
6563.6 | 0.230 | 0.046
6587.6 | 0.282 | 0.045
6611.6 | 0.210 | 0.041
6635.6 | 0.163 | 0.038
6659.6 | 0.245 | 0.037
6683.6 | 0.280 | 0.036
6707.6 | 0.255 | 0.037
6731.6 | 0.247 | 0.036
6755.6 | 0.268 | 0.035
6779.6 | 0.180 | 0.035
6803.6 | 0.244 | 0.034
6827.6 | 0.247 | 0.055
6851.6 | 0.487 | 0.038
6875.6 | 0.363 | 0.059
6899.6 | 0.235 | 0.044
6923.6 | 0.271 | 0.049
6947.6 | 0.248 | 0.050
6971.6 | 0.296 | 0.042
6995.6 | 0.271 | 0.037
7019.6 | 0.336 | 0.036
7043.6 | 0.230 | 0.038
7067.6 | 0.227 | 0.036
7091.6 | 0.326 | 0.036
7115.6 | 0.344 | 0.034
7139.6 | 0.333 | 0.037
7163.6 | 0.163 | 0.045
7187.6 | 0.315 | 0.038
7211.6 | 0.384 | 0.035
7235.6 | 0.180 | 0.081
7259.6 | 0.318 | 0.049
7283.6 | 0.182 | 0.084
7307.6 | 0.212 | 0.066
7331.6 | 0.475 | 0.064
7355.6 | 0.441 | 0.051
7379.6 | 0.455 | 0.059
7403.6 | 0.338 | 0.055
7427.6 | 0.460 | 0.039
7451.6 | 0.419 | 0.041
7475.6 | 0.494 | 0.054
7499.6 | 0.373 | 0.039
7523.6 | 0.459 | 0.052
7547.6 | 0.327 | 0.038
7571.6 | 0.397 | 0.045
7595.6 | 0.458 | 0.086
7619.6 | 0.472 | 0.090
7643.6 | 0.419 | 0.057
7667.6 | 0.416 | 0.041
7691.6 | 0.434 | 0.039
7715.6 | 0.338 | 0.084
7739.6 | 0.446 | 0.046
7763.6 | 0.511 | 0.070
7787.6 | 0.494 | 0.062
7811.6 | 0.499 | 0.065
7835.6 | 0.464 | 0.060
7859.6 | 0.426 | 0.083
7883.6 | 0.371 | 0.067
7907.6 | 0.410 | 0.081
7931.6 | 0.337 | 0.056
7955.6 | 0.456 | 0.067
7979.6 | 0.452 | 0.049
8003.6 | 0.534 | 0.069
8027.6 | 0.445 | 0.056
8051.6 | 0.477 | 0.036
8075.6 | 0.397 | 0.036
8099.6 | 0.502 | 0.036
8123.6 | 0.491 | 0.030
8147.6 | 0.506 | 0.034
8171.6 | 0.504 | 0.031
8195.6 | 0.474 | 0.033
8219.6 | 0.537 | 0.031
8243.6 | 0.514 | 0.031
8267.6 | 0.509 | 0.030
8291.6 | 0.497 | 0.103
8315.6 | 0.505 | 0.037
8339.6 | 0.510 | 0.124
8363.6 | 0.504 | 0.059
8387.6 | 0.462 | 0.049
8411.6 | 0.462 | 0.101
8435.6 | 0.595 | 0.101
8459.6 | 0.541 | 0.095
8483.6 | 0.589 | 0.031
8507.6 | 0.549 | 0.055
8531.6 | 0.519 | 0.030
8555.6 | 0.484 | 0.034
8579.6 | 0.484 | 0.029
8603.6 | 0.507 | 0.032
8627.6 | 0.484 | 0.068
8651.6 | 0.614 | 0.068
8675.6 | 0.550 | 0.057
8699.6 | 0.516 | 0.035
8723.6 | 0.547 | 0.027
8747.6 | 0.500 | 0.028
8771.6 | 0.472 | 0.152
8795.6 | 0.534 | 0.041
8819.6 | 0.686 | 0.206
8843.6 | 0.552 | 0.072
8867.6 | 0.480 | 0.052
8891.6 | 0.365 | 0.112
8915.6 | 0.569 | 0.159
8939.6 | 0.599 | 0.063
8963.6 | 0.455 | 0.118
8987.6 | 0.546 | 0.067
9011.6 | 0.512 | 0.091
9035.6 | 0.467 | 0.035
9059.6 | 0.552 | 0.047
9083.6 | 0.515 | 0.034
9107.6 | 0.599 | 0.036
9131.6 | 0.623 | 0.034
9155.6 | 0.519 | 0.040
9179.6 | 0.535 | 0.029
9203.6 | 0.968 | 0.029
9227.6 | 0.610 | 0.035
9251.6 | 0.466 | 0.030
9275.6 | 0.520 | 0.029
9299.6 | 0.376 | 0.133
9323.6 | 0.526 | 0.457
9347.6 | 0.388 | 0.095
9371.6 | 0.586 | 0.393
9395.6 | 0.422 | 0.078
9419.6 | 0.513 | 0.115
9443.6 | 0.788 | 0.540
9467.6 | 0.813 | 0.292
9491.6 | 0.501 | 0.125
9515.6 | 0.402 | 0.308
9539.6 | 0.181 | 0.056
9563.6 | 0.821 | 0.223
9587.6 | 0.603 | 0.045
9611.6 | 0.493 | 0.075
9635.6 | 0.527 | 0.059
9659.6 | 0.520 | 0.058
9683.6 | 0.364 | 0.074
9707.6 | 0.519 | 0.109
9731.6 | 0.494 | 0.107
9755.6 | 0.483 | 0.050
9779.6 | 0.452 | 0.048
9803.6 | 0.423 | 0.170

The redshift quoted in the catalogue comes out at 0.84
